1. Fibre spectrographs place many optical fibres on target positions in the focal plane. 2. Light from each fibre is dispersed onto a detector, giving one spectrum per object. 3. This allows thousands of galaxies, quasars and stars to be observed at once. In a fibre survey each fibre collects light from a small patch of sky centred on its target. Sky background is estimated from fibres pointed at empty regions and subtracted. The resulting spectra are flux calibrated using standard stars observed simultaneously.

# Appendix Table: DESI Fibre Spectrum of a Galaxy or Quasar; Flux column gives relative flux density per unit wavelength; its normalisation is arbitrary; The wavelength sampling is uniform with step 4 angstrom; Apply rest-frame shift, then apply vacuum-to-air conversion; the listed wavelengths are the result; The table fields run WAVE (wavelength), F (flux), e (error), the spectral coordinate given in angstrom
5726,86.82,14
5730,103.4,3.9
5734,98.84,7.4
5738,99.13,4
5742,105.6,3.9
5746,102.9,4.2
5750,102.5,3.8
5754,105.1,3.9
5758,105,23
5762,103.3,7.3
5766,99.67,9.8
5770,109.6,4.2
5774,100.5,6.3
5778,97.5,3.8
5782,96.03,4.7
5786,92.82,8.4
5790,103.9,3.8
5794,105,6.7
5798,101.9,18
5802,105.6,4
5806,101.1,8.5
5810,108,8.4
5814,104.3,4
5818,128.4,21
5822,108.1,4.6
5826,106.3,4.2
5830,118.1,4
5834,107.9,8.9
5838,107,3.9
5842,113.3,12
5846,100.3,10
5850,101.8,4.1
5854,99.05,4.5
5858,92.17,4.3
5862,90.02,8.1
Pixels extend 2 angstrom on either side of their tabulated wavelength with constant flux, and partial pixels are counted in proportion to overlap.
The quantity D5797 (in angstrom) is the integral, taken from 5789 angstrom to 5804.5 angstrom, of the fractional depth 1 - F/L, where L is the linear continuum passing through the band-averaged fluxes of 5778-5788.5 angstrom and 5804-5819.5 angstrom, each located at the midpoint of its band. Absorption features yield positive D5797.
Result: -0.3 angstrom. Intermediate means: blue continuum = 95.5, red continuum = 110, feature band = 104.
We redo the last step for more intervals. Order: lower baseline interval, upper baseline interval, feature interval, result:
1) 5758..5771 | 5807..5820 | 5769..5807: 2.4 angstrom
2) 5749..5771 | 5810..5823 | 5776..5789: 1.4 angstrom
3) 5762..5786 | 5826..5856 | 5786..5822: -1.2 angstrom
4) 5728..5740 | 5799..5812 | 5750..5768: -0.2 angstrom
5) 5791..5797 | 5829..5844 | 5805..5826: -0.4 angstrom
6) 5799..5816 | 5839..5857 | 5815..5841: -2.1 angstrom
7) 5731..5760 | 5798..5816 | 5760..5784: 0.5 angstrom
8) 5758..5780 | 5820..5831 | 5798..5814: 0.5 angstrom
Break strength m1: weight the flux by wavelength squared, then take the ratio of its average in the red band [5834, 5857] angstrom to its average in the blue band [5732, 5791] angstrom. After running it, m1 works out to 1.06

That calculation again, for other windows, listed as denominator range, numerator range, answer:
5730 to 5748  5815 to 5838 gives 1.14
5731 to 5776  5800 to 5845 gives 1.09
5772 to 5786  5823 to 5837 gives 1.15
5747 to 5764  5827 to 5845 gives 1.09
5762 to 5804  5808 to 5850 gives 1.10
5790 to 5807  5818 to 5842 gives 1.09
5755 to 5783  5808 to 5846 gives 1.11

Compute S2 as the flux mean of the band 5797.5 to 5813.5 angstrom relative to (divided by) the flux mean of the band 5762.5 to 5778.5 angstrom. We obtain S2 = 1.0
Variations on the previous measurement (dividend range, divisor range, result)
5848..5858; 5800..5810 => 0.95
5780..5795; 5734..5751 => 0.97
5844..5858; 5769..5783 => 0.99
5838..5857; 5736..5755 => 1.00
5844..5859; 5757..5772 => 0.95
